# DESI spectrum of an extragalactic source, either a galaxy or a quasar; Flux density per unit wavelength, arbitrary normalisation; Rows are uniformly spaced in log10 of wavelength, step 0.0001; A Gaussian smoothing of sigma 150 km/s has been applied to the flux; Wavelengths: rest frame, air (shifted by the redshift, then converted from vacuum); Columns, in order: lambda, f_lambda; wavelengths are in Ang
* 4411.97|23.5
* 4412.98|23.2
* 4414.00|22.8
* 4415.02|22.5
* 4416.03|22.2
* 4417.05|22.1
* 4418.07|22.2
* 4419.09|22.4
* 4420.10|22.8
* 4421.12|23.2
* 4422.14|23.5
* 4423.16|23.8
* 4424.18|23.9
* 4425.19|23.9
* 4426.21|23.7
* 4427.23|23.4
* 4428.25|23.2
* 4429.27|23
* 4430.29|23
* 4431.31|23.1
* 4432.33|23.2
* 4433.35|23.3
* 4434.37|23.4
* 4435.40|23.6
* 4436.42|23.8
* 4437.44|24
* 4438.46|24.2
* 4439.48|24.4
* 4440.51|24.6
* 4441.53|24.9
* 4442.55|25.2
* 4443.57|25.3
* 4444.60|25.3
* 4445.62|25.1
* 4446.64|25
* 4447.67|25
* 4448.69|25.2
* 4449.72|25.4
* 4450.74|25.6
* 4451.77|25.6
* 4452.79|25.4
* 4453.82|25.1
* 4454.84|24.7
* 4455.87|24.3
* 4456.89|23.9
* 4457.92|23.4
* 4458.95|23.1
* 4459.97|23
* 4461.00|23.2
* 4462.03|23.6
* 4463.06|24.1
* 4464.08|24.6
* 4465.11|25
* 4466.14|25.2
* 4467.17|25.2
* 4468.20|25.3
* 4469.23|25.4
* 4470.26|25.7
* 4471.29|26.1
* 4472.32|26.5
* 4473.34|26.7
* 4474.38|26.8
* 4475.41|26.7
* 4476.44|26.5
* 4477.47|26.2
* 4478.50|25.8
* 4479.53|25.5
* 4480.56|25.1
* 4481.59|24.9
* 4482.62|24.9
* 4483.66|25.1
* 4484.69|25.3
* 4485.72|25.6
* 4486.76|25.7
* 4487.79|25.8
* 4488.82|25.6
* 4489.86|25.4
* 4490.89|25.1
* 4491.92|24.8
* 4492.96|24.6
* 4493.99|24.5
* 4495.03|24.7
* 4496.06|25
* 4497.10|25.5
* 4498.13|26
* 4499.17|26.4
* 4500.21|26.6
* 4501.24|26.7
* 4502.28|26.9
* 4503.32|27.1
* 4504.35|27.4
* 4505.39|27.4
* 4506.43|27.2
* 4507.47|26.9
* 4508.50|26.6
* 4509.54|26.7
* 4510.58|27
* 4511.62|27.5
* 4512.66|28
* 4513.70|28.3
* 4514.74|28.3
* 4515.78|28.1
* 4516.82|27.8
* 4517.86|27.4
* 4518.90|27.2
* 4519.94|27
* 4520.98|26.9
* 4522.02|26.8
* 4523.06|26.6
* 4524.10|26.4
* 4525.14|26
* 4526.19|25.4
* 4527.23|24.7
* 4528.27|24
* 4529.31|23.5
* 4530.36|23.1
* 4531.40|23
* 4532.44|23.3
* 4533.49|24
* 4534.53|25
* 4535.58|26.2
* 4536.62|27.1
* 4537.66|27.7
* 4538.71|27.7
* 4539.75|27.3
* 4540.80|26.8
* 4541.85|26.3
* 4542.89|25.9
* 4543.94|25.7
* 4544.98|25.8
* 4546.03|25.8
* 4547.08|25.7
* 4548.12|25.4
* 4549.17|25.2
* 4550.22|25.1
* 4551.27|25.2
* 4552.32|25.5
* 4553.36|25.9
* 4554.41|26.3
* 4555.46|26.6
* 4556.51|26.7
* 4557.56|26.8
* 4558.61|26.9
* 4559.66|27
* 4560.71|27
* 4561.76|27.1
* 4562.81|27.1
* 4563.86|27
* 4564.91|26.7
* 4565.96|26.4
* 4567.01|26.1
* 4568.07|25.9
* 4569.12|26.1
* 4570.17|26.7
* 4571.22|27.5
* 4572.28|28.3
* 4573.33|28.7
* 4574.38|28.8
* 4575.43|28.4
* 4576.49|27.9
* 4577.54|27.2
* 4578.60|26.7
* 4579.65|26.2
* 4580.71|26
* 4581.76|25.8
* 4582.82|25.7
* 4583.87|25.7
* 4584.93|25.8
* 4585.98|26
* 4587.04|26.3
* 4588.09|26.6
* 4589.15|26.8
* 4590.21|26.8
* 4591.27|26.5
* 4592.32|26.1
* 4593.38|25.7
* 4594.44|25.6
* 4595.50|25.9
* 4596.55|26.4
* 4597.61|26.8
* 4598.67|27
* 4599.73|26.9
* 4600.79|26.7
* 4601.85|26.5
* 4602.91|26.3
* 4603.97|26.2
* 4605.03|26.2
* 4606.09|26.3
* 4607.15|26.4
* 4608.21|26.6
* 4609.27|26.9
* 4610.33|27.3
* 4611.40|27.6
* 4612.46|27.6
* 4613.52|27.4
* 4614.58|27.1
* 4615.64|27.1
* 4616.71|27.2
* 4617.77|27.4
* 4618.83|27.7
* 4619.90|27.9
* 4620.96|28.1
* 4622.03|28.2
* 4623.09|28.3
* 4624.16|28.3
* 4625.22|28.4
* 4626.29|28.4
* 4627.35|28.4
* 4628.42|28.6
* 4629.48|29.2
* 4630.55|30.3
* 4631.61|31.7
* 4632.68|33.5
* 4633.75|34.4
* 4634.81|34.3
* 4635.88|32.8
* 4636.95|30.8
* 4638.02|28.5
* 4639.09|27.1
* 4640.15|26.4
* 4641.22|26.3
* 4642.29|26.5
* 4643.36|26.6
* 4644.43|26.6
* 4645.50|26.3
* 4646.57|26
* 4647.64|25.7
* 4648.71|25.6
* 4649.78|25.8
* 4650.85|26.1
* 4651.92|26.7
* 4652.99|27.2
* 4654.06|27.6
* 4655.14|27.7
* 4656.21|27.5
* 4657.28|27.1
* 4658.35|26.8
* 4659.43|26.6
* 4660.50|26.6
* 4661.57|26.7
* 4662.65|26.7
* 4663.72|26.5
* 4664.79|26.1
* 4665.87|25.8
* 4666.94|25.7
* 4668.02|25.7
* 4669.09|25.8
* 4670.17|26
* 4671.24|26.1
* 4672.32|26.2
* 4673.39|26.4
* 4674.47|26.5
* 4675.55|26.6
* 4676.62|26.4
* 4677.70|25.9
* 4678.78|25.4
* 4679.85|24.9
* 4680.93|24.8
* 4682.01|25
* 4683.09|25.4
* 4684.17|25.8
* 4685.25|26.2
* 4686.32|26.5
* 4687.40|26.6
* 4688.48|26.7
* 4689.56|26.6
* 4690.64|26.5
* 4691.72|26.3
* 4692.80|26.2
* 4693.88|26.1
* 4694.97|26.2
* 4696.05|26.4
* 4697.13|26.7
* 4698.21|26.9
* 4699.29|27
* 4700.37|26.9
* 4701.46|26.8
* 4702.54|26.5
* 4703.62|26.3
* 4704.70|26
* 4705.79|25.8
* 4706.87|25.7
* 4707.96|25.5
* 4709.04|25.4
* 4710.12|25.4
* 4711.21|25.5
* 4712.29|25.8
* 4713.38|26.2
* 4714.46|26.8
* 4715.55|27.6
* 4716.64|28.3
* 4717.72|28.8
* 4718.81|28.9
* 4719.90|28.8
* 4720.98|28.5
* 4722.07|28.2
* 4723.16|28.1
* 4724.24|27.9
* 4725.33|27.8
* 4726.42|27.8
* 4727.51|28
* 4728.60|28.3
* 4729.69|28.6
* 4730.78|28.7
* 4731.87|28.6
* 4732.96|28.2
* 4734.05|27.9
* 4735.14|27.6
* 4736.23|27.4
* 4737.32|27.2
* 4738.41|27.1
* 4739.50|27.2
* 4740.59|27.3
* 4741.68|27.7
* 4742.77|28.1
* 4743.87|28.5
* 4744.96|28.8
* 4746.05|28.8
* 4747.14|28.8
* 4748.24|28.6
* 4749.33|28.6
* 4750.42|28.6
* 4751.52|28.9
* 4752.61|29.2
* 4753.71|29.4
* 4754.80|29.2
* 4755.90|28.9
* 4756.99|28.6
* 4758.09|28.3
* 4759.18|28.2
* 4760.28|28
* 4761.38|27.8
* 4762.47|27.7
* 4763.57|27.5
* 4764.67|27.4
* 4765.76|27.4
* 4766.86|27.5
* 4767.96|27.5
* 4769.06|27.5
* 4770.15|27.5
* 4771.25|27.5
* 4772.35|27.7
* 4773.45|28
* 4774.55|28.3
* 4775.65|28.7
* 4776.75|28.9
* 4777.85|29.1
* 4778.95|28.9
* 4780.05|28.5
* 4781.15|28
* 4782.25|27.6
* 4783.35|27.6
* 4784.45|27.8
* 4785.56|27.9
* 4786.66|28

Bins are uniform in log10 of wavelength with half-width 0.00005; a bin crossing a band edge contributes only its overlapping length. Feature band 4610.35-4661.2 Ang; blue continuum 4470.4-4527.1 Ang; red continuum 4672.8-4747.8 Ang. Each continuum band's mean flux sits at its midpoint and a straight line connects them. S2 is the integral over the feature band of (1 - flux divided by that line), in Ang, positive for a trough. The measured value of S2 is -2.4 Ang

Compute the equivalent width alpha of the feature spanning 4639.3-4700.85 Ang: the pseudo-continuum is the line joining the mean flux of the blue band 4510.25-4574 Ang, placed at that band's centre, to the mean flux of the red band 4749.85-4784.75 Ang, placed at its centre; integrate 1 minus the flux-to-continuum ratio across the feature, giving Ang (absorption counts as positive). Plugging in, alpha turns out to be 2.40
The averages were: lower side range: 26.3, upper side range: 28.2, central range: 26.3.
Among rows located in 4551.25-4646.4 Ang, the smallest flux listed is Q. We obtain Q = 25.2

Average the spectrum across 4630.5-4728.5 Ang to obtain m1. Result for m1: 27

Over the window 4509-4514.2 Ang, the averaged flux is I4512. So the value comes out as 27.5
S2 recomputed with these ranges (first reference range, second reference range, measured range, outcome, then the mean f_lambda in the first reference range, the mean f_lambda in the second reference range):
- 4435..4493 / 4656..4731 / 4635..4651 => -0.6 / 25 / 26.6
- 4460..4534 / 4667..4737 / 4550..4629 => -1.9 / 25.8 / 26.8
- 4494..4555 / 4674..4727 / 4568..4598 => -0.4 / 26.2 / 26.6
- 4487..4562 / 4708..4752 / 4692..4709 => 0.8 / 26.1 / 27.8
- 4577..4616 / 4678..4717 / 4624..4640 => -2.4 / 26.5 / 26.2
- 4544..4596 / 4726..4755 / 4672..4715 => 2.5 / 26.5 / 28.3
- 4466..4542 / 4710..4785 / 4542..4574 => 0.1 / 26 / 28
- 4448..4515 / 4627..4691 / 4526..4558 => 0.7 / 25.6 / 27.2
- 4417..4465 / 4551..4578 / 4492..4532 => -0.9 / 24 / 26.9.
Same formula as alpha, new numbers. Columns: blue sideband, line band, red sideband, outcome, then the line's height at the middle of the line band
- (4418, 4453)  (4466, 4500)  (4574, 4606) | -1.02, 24.8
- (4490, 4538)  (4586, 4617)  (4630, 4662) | 0.88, 27.4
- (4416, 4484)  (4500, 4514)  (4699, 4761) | -1.13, 25.1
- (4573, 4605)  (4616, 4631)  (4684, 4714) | -1.03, 26.5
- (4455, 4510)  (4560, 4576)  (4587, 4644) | -0.12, 27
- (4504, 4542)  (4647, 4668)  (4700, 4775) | 0.53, 27.2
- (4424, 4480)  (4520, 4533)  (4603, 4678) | 0.37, 25.8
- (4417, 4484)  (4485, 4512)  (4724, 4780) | -1.08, 25.1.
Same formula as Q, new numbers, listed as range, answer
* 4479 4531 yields 23.1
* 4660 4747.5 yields 24.8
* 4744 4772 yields 27.4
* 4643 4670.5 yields 25.6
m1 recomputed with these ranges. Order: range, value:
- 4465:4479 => 26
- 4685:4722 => 26.7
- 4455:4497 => 25.1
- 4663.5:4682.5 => 25.9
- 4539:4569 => 26.3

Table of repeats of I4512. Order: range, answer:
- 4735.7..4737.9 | 27.3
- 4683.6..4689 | 26.4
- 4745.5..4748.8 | 28.8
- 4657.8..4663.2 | 26.7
